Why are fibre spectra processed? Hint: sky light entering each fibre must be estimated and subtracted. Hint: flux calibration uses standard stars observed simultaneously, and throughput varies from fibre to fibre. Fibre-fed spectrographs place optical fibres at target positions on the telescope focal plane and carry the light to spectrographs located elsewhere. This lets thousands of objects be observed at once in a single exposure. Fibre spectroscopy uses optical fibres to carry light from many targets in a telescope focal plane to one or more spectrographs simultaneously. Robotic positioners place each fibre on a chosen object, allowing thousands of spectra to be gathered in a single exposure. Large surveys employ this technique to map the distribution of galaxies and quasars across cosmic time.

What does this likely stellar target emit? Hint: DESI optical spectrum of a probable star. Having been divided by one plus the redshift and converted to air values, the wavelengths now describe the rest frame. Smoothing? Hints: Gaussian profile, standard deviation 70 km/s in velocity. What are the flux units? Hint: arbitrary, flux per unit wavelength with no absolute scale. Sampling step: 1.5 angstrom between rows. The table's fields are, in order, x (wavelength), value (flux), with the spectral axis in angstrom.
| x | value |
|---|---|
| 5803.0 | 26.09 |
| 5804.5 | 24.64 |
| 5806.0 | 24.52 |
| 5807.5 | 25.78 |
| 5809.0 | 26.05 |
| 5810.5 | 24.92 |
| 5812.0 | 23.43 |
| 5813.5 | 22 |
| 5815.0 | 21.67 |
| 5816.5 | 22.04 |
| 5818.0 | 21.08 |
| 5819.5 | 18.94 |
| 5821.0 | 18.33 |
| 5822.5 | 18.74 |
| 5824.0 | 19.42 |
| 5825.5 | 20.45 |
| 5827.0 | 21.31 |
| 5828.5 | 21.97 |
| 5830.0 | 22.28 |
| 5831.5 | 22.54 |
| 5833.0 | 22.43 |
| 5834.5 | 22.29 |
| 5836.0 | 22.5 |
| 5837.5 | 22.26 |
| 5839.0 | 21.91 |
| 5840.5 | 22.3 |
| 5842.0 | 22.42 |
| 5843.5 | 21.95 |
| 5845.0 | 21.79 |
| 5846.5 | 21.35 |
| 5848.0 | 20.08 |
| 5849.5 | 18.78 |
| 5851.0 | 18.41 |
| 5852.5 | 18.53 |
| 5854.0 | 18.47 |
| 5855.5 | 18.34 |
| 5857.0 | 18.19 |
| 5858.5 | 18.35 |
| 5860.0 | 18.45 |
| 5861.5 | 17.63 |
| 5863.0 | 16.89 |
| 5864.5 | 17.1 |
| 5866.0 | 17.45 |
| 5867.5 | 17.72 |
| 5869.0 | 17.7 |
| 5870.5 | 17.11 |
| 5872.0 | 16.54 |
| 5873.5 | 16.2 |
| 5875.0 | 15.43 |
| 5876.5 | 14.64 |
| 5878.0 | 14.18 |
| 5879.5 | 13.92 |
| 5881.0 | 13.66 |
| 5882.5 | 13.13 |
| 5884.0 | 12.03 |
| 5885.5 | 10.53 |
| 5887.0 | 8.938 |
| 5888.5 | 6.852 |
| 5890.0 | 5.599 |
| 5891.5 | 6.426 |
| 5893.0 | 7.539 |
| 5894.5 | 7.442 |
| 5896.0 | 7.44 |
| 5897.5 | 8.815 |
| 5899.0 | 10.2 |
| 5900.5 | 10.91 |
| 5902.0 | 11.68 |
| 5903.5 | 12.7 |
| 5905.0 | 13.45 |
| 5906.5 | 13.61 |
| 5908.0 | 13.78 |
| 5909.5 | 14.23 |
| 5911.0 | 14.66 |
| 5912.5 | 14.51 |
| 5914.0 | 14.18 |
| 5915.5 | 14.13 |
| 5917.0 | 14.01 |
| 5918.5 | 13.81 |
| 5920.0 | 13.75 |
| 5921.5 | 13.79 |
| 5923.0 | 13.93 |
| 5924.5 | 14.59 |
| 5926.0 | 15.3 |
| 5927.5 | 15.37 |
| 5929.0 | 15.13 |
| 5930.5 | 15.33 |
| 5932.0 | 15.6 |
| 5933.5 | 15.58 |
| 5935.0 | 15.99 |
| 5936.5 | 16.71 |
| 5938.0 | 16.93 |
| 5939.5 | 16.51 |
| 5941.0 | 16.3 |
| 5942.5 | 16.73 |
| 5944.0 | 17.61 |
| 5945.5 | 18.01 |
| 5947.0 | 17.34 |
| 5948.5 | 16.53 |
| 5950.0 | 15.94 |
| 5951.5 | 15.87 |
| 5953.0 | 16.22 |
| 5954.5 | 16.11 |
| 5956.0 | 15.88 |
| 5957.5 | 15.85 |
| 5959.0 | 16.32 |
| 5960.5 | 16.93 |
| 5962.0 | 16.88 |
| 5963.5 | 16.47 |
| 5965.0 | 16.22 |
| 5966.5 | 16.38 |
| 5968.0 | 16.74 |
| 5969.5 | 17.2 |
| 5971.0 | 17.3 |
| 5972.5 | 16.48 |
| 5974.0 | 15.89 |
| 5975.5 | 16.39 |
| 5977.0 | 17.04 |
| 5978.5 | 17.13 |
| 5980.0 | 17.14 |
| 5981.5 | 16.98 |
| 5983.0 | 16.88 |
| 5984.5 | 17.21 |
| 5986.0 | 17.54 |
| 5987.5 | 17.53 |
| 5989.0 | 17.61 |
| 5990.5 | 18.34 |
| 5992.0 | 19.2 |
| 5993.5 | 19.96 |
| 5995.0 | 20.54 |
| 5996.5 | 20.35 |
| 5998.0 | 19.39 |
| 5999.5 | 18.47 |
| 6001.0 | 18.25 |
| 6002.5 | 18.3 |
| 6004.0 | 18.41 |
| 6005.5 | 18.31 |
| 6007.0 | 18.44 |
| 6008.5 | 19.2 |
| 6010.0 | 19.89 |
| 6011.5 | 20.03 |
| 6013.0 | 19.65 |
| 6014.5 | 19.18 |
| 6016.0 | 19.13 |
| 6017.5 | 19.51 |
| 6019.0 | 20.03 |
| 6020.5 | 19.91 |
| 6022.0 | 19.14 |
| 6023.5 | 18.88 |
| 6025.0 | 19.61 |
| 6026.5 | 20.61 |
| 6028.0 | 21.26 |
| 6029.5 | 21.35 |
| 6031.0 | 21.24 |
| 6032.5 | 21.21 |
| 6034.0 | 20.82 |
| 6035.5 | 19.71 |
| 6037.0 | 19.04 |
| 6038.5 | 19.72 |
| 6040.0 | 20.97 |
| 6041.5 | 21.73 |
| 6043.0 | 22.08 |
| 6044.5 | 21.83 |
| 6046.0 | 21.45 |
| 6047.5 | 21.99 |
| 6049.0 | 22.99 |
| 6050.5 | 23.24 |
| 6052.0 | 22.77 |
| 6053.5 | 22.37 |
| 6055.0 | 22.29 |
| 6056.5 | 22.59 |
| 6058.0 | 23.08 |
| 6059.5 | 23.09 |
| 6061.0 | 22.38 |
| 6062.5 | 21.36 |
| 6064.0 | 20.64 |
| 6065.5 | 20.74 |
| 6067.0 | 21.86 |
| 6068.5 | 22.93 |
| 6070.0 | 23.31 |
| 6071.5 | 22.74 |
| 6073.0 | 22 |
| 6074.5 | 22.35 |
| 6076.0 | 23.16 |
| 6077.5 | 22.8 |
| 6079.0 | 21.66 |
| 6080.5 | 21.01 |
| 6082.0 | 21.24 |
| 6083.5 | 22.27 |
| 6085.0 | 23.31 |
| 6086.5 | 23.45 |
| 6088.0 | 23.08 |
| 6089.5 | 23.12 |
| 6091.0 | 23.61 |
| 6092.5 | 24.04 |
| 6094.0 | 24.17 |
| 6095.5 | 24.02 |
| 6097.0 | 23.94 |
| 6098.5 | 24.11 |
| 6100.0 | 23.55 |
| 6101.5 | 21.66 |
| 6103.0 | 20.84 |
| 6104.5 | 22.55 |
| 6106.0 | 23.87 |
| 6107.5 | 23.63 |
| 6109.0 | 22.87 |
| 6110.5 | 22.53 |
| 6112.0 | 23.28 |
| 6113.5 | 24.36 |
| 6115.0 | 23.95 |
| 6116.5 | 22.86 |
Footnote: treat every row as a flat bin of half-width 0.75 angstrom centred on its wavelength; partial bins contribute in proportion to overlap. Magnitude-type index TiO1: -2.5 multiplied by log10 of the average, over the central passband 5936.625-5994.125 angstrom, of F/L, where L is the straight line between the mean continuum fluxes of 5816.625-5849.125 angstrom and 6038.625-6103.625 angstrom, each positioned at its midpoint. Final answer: 0.28 mag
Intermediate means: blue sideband 21.2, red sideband 22.5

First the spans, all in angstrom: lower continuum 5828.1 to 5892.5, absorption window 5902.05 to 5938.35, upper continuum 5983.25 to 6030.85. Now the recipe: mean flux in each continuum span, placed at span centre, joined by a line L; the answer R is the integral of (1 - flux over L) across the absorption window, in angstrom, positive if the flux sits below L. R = 7.1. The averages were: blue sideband 17.3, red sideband 19.2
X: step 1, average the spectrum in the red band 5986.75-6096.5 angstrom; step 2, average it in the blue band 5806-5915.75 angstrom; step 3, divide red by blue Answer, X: 1.24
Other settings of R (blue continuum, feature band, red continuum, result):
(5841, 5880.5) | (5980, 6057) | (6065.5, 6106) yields 5.27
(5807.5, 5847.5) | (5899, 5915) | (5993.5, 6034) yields 5.87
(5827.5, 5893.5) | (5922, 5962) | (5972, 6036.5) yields 4.51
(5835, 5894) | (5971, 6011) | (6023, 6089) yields 3.76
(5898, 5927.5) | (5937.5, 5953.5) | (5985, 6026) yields -1.29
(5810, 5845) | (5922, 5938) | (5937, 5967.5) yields 1.87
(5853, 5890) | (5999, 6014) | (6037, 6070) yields 0.98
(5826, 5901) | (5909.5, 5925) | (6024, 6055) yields 3.26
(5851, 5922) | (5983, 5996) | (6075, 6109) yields -0.04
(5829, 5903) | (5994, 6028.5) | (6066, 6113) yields 1.83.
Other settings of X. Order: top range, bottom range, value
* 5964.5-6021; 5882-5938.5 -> 1.45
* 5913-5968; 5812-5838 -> 0.74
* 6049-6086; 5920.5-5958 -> 1.40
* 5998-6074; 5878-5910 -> 1.95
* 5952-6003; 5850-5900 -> 1.25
